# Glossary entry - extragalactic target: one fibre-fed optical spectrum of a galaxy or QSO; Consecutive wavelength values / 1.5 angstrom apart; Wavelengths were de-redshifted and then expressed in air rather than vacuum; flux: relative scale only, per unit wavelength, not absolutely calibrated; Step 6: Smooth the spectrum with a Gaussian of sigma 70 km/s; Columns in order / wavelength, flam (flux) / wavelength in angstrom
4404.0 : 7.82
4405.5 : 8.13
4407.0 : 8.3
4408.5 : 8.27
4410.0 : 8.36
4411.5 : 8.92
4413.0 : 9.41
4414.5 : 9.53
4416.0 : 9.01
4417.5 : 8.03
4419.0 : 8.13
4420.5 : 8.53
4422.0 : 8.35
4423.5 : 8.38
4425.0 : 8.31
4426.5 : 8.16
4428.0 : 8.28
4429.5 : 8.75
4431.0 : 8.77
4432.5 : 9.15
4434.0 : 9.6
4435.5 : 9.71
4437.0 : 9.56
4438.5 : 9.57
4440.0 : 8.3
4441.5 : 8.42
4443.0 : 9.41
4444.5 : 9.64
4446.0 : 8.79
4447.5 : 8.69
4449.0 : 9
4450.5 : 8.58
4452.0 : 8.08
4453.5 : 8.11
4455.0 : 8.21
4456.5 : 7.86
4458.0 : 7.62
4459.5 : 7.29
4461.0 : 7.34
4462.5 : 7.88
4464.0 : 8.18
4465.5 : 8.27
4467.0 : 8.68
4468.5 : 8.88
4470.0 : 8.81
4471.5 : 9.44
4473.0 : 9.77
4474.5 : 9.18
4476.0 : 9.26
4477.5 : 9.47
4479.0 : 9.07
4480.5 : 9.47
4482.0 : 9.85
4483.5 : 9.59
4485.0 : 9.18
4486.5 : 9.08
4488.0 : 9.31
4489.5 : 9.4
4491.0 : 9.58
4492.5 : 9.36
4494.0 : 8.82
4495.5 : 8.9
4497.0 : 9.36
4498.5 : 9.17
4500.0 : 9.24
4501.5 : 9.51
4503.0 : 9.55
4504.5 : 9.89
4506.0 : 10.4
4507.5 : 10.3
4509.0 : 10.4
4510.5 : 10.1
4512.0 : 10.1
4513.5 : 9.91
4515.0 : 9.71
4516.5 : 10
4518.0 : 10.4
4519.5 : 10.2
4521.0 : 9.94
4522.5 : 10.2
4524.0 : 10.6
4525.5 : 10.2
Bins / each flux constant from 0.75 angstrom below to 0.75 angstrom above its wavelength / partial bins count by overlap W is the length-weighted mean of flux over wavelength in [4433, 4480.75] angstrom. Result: 8.75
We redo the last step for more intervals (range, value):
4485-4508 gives 9.44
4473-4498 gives 9.32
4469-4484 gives 9.38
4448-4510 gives 9.01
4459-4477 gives 8.61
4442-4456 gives 8.7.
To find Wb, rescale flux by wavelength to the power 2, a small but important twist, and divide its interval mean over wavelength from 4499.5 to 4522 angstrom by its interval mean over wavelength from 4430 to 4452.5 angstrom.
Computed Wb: 1.14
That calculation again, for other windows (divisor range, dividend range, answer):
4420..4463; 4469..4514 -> 1.14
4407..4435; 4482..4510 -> 1.14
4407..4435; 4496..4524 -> 1.19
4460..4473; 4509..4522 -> 1.21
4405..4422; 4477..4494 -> 1.13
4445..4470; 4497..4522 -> 1.23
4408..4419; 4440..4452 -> 1.02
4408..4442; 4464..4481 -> 1.06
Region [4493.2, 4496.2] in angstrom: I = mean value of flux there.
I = 8.87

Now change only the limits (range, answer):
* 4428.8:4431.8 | 8.77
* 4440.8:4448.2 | 9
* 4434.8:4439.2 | 9.61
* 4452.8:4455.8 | 8.16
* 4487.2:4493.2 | 9.41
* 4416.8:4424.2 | 8.29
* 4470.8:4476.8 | 9.41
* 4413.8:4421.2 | 8.64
